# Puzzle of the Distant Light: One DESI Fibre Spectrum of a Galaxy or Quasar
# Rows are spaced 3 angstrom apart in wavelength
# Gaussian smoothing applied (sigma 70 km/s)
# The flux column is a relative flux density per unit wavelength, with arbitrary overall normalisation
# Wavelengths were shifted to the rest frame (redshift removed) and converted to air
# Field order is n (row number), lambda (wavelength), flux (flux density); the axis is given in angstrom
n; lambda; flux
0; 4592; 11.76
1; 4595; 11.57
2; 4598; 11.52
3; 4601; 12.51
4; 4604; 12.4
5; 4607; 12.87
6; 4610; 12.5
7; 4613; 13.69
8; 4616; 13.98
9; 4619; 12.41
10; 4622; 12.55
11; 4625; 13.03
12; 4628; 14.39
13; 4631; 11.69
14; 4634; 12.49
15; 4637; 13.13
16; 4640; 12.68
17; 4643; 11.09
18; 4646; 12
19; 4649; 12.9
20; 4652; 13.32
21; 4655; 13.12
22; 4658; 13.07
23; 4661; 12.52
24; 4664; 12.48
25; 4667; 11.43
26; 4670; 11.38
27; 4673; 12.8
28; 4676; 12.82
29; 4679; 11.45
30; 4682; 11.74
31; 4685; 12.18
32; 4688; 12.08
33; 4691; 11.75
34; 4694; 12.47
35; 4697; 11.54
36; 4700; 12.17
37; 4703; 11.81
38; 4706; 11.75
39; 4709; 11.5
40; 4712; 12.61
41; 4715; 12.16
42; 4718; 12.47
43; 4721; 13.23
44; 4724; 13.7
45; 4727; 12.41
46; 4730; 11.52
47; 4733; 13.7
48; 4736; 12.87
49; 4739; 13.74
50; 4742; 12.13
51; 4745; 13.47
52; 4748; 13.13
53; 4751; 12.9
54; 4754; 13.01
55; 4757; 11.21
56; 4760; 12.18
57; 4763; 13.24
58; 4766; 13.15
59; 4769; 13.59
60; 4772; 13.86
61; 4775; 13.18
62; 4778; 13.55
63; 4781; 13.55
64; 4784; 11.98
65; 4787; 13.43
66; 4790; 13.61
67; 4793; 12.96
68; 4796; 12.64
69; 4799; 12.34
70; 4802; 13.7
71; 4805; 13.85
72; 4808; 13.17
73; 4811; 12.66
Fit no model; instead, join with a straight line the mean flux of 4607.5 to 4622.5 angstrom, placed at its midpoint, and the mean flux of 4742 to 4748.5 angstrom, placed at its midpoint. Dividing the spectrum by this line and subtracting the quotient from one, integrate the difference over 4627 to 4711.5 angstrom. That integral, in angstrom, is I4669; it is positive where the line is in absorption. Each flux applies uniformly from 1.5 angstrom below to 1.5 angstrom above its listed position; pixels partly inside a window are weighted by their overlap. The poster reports 5.1 angstrom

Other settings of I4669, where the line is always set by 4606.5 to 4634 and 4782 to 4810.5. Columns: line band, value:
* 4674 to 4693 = 1.4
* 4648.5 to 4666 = 0.2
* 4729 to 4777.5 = 0.3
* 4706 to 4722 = 0.9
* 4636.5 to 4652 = 0.7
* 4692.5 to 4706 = 1.1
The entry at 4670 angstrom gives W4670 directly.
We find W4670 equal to 11.38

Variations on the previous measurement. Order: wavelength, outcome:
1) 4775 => 13.18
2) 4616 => 13.98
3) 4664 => 12.48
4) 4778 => 13.55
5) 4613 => 13.69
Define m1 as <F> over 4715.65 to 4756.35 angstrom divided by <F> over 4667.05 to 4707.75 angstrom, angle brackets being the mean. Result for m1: 1.08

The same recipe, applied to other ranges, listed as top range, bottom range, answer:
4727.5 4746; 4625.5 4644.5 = 1.02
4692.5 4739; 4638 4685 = 1.01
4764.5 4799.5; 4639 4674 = 1.06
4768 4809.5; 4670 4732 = 1.09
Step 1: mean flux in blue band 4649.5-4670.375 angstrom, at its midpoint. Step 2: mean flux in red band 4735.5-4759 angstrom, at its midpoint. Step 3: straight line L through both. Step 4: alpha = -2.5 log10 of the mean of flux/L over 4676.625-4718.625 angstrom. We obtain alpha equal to 0.059 mag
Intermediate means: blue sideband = 12.6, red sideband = 12.8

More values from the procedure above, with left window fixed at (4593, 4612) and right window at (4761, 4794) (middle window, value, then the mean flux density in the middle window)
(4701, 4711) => 0.10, 11.8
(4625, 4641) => -0.04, 12.9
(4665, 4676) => 0.05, 12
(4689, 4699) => 0.07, 11.9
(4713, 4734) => 0.02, 12.7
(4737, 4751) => 0.00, 13.1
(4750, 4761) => 0.07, 12.3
